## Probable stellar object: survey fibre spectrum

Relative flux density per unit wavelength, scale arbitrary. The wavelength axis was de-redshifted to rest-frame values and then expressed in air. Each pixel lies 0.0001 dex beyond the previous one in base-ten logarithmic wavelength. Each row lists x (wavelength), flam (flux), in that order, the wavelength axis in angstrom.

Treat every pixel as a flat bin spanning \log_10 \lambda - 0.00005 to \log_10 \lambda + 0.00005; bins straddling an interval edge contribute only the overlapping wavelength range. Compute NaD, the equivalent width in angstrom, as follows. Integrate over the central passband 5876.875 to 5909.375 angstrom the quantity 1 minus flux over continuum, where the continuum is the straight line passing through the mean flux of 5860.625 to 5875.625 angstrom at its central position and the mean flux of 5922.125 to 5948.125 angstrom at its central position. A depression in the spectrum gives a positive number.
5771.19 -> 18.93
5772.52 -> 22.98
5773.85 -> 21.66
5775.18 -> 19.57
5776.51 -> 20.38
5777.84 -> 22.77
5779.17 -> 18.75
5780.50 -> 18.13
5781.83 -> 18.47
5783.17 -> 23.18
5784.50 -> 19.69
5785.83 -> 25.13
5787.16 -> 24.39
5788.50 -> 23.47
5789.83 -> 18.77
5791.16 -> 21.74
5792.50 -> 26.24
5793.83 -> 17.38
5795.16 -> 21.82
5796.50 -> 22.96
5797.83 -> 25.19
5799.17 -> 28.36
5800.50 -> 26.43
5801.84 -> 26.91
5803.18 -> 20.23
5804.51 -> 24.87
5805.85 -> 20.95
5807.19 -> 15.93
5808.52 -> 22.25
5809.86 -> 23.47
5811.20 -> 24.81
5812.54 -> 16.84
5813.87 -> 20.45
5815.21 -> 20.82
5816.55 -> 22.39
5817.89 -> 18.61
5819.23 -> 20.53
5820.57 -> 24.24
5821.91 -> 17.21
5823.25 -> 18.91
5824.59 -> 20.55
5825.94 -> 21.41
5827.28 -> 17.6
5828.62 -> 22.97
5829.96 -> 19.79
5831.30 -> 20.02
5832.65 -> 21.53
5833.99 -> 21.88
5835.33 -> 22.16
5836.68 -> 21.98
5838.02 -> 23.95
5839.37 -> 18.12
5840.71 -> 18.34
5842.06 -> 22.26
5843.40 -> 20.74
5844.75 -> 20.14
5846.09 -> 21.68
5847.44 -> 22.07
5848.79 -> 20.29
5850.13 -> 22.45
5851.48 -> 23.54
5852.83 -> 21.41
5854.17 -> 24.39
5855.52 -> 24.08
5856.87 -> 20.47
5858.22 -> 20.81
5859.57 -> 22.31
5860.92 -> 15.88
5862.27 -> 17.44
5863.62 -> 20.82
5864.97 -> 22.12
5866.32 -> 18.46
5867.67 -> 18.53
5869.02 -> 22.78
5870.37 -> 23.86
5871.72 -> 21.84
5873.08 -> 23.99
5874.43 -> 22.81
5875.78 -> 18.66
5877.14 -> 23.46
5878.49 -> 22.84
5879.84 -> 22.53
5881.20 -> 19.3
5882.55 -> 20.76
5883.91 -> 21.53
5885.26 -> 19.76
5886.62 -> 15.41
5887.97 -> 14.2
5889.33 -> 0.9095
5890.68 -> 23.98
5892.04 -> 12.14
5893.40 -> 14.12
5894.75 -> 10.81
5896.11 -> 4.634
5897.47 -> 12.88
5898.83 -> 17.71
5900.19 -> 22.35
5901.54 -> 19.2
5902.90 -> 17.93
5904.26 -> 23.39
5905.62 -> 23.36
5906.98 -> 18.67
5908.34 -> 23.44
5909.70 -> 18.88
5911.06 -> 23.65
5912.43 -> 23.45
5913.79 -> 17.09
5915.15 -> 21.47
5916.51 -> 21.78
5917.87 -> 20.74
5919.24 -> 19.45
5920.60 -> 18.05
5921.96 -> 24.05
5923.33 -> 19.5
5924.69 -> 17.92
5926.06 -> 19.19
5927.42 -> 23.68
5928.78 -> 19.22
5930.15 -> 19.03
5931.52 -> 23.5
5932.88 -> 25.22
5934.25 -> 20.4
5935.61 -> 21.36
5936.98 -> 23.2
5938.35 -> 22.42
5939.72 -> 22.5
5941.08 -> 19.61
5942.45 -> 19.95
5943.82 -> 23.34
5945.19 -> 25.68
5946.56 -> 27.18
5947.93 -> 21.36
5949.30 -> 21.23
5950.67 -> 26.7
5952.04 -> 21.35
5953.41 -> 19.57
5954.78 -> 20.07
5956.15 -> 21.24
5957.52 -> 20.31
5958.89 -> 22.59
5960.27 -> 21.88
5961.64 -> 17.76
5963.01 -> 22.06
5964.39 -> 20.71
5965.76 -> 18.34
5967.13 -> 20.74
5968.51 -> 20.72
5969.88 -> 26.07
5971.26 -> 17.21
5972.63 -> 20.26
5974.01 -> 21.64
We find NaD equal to 5.4 angstrom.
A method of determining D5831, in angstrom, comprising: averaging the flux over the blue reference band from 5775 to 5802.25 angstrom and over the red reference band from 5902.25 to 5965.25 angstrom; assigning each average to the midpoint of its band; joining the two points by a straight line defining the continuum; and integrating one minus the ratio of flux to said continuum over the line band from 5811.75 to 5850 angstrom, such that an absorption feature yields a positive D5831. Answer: 2.5 angstrom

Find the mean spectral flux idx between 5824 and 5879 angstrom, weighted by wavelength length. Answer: 21.2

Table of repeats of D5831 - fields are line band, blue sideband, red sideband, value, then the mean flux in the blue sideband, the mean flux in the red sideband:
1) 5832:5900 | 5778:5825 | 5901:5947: 6.20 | 21.7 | 21.4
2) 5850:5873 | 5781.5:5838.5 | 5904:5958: 0.42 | 21.8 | 21.5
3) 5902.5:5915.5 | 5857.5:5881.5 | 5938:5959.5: 0.26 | 21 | 22.2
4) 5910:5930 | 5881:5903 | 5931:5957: -1.42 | 15.6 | 22.4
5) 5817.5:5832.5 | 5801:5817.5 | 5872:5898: 0.34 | 21.7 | 17.2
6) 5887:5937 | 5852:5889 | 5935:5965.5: 5.68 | 20.6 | 21.9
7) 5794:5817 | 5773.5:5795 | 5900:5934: -1.43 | 21.2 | 20.9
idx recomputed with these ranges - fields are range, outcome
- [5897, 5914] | 20.3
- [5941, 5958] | 22.2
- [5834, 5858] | 21.6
